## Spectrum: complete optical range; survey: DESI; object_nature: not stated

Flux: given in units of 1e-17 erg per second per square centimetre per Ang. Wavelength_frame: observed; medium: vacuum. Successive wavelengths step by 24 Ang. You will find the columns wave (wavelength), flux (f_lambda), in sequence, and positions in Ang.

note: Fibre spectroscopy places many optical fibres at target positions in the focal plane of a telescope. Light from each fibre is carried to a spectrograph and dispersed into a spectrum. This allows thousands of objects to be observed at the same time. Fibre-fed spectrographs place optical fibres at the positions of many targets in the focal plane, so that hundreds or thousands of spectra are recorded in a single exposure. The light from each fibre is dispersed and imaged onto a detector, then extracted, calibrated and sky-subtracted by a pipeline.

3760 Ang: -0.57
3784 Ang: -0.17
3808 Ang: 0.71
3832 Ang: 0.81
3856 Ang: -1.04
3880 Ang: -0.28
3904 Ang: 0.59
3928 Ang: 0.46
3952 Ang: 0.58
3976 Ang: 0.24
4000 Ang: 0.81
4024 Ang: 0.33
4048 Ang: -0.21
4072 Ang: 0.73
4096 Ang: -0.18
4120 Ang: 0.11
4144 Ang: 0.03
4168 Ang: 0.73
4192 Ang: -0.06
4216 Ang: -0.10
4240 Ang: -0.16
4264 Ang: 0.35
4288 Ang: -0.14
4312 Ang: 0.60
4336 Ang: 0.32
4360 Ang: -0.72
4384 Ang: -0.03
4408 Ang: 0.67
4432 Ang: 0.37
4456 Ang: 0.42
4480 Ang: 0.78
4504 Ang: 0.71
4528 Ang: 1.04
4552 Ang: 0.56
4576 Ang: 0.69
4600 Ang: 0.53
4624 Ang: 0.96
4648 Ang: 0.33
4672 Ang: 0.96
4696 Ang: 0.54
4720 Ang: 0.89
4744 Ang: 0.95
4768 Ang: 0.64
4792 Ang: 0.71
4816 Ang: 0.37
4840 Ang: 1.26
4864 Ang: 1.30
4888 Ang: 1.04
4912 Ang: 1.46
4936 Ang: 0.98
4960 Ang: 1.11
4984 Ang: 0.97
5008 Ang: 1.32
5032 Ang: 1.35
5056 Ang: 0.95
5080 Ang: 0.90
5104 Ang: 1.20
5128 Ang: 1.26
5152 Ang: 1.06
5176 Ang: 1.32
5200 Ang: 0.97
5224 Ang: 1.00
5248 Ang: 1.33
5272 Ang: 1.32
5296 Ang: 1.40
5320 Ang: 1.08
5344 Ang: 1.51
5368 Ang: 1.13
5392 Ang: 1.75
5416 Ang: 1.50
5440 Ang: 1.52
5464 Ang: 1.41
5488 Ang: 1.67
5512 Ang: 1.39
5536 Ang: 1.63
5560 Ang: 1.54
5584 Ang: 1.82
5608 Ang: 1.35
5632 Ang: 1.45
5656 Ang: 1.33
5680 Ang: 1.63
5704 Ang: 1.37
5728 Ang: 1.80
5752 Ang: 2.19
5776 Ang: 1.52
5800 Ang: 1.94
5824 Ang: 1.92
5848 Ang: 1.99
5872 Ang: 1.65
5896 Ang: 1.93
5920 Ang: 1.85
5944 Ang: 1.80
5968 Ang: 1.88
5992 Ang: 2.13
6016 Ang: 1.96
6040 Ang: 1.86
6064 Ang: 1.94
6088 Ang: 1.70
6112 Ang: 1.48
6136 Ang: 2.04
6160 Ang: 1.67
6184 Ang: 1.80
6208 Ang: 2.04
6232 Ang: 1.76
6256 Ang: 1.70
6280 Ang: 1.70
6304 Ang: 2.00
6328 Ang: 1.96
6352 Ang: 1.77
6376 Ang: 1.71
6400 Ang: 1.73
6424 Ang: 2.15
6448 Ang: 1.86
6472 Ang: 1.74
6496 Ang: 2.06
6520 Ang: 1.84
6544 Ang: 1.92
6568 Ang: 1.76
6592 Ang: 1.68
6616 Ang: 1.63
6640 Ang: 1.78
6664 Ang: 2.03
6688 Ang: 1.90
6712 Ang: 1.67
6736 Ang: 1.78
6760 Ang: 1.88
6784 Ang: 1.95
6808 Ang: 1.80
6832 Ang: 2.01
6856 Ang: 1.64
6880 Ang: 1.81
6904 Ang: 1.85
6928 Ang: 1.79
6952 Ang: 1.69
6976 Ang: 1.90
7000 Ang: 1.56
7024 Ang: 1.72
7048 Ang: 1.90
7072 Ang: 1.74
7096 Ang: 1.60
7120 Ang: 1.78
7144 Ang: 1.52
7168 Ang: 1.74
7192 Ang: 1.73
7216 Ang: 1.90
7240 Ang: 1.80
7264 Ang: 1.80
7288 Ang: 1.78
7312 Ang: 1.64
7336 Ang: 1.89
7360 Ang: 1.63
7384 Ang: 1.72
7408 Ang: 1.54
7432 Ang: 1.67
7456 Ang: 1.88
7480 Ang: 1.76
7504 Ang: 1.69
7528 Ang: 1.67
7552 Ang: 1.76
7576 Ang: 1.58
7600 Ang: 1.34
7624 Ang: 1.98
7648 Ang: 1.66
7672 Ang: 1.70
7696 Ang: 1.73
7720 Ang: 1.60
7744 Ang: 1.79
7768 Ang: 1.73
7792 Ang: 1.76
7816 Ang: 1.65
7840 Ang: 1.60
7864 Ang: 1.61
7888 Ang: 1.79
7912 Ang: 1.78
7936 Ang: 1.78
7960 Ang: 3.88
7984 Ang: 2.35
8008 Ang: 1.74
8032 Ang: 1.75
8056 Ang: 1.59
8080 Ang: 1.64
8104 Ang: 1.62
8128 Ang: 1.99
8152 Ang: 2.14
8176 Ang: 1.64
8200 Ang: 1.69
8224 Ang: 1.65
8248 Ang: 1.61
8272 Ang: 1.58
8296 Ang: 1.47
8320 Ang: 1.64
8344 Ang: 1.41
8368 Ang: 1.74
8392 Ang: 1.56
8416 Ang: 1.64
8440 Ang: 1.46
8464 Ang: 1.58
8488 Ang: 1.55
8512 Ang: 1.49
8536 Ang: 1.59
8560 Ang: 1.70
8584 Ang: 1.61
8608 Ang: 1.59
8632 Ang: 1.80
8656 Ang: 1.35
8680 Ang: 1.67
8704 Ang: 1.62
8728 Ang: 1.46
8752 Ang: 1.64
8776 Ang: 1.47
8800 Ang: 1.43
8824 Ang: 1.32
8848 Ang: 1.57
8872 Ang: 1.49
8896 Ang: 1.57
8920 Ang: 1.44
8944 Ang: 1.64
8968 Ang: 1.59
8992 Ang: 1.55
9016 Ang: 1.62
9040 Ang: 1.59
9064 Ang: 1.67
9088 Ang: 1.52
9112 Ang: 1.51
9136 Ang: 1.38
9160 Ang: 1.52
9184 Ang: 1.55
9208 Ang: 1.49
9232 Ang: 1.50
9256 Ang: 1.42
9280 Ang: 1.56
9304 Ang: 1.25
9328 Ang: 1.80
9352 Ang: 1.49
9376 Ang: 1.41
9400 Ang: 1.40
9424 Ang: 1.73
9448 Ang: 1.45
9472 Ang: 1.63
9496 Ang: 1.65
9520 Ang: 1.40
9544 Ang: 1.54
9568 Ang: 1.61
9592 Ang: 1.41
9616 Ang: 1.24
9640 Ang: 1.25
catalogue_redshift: 0.21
